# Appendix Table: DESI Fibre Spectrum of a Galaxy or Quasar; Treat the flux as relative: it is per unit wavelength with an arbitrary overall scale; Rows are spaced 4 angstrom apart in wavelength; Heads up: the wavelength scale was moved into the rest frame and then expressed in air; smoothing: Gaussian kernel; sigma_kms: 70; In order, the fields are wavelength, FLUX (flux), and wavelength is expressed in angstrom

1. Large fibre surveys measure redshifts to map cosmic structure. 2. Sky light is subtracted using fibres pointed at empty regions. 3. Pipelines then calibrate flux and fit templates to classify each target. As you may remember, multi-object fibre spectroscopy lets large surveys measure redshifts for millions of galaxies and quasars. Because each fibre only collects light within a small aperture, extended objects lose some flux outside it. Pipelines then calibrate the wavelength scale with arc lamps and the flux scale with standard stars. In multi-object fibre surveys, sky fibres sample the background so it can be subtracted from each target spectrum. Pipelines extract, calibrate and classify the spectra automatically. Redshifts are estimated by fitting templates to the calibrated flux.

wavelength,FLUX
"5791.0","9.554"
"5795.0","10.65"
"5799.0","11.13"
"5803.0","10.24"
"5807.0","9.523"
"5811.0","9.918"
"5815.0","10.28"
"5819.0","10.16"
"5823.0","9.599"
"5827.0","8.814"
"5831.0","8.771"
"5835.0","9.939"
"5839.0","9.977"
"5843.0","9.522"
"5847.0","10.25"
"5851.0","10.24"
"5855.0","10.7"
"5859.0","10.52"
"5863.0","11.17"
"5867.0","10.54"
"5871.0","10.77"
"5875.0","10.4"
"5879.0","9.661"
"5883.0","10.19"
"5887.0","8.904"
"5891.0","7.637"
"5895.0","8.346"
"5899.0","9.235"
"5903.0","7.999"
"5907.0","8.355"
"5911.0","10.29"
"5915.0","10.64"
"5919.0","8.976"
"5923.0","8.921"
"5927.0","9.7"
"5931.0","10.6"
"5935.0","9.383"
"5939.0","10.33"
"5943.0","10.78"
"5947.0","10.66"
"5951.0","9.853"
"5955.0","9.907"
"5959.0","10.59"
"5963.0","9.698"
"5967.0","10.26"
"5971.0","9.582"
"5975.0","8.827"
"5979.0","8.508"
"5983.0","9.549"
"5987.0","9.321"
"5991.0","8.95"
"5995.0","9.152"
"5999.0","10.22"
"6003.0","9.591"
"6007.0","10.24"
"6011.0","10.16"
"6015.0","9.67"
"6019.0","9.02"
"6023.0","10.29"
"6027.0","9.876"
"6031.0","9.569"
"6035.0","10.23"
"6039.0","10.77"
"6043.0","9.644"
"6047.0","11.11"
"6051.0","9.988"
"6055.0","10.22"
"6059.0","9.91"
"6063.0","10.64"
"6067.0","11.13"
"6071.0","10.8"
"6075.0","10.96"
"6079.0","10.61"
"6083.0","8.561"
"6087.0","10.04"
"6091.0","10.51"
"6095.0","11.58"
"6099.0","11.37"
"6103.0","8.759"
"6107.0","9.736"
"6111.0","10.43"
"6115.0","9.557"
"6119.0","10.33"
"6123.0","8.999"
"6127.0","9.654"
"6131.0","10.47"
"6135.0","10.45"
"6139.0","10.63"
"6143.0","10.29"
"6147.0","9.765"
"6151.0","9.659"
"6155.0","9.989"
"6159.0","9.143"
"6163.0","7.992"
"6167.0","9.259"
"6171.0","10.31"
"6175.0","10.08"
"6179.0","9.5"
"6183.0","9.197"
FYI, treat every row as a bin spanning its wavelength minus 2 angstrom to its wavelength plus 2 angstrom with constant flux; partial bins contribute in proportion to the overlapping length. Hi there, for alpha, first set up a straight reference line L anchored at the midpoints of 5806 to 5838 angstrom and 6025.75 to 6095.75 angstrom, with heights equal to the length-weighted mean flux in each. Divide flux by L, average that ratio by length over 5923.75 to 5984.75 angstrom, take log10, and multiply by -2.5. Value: 0.02 mag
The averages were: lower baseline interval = 9.64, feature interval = 9.86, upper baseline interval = 10.3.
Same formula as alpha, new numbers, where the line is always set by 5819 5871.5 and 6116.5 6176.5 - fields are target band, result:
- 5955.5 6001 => 0.05 mag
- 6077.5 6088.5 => 0.02 mag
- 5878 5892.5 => 0.10 mag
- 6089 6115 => -0.05 mag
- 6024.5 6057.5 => -0.03 mag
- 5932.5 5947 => -0.03 mag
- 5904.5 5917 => 0.03 mag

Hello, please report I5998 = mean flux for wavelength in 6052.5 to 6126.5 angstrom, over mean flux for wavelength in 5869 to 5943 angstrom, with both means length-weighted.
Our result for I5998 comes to 1.1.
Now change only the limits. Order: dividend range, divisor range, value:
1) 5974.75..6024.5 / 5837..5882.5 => 0.92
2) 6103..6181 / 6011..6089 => 0.96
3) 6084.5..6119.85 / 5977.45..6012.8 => 1.07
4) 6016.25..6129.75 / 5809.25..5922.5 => 1.05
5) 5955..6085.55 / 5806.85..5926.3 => 1.03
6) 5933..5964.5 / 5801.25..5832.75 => 1.05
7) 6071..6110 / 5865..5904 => 1.09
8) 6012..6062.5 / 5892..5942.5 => 1.07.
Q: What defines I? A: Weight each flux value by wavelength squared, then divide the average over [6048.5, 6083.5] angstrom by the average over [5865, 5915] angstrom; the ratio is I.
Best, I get 1.17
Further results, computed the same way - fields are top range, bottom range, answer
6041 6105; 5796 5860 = 1.13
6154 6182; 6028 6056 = 0.96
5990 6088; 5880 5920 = 1.16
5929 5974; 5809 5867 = 1.05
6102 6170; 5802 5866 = 1.08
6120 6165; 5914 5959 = 1.04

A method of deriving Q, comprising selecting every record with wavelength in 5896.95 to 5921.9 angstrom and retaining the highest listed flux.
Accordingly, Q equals 10.64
